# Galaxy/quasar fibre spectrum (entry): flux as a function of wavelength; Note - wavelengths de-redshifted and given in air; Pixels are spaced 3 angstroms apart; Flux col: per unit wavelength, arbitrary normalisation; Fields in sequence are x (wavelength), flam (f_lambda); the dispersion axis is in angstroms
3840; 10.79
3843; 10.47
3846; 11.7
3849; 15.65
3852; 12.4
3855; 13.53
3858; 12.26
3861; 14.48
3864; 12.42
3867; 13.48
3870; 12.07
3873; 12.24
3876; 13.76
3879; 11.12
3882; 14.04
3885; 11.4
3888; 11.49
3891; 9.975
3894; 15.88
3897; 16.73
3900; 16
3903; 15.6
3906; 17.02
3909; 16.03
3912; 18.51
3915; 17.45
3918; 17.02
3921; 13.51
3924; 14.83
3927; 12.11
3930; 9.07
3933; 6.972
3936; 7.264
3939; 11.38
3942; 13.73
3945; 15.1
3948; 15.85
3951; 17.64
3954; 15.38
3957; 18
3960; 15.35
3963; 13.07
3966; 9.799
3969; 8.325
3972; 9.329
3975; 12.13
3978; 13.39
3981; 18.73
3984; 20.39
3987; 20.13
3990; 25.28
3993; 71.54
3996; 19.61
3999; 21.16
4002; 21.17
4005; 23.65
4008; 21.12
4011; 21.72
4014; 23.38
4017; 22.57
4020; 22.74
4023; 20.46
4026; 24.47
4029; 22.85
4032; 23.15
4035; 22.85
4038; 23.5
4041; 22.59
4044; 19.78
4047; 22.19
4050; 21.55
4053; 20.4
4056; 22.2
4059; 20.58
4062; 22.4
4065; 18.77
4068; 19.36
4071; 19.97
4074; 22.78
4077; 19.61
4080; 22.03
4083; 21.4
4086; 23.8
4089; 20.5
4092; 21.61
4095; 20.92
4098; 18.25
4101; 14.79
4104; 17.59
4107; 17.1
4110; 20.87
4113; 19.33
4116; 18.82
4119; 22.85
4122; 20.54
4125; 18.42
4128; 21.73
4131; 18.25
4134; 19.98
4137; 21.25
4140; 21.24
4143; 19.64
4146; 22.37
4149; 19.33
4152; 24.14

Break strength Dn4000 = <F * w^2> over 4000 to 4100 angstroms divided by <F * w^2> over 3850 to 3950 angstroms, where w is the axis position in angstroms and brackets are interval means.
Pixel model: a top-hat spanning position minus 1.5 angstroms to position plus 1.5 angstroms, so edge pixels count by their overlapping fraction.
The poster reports 1.72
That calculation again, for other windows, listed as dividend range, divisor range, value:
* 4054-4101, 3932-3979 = 1.73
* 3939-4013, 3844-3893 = 1.60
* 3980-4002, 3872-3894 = 2.40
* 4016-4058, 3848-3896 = 1.87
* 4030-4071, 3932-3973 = 1.76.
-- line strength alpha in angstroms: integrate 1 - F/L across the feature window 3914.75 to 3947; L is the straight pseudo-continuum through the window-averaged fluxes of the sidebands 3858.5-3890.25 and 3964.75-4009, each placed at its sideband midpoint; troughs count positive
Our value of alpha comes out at 8.3 angstroms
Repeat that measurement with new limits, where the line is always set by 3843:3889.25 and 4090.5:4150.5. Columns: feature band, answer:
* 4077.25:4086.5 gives -1.6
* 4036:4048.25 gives -3.1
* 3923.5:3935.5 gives 3.6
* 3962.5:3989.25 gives 2.6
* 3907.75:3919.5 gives -2.7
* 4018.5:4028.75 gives -3.3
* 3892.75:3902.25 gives -1.8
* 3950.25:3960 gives -1.0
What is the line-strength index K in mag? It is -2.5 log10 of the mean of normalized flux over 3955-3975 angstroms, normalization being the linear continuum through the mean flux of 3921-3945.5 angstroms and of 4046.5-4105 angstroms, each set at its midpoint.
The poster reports 0.07 mag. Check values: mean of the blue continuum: 11.3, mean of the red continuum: 20.5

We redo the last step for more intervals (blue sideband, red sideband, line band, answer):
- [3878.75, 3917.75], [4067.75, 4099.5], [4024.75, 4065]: -0.123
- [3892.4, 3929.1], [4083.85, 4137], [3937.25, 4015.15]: -0.111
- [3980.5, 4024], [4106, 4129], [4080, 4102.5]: 0.046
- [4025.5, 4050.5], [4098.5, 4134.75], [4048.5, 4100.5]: 0.006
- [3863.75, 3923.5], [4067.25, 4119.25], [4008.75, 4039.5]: -0.250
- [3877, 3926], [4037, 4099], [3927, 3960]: 0.247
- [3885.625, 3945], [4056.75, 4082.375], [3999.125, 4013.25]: -0.222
